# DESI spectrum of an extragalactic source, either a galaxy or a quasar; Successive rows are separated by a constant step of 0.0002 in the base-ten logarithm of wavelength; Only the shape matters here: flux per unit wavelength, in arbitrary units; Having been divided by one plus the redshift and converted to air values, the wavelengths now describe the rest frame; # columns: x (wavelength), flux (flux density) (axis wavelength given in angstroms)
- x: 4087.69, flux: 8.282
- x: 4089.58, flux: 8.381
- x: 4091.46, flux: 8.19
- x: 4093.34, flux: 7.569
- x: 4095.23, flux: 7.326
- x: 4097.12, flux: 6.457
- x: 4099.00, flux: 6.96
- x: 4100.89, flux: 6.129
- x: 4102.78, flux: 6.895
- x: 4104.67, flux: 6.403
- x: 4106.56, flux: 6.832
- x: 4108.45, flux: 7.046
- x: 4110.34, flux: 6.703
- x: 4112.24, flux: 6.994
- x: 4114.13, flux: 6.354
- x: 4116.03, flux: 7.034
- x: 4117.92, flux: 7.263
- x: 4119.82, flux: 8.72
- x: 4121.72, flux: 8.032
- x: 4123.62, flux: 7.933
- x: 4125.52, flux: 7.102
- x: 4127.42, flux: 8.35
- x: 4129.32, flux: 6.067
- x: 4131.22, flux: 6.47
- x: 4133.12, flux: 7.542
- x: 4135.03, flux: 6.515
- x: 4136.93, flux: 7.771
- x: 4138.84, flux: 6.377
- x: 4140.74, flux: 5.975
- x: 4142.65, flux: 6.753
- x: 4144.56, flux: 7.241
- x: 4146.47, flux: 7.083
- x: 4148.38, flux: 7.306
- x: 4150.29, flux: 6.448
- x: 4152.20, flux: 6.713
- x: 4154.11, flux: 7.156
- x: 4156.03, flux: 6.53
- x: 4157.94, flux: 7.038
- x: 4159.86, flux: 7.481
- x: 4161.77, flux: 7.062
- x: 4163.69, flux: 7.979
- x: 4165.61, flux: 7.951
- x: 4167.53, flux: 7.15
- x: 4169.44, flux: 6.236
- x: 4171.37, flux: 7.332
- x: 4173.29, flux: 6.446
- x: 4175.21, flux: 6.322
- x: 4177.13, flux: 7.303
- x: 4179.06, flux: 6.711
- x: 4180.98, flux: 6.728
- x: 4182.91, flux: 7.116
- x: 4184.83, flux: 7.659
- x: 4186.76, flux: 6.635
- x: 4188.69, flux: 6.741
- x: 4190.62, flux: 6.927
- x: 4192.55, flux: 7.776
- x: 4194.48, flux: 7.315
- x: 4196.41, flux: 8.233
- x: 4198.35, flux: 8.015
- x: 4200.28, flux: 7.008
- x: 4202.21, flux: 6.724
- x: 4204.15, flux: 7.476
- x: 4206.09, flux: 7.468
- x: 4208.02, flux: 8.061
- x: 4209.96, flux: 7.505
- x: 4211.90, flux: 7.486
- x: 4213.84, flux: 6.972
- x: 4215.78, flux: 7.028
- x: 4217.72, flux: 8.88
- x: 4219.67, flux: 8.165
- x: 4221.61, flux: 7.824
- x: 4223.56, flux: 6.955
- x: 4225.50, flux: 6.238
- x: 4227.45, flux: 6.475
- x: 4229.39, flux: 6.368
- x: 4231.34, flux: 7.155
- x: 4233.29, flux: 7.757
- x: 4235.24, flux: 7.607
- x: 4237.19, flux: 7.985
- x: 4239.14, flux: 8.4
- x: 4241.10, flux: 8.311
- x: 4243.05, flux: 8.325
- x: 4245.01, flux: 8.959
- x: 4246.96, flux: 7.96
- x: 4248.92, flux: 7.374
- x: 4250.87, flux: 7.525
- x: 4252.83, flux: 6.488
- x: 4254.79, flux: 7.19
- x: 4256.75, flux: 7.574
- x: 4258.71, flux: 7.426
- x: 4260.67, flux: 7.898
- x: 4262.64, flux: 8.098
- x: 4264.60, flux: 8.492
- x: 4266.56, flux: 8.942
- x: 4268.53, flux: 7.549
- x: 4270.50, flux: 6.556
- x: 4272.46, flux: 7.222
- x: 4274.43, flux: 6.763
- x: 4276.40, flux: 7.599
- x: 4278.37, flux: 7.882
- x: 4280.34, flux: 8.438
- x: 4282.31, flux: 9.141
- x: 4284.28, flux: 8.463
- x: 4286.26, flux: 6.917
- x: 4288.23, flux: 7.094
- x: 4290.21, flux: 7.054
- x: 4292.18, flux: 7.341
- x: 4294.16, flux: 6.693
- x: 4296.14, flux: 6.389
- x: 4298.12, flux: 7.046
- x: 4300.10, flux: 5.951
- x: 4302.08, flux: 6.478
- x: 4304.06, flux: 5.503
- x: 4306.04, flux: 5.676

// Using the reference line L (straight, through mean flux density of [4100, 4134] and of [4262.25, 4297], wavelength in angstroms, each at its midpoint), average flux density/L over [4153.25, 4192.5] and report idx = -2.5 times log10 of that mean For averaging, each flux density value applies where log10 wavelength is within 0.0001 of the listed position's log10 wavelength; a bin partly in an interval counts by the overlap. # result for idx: 0.035 mag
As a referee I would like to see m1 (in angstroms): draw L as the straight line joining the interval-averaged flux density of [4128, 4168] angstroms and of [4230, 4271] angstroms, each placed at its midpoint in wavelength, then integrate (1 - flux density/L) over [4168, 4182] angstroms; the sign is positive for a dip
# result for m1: 0.9 angstroms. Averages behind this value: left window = 6.99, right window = 7.79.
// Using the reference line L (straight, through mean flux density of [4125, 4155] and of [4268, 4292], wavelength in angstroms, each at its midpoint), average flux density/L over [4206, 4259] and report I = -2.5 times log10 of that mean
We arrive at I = -0.03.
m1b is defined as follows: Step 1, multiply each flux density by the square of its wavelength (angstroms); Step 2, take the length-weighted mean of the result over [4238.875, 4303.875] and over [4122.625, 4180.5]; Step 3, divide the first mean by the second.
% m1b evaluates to 1.14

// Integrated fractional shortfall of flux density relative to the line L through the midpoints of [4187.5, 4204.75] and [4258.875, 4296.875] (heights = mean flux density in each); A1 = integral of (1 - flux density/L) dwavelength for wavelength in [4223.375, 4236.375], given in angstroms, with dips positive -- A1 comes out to 0.9 angstroms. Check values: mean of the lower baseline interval 7.34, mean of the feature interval 6.95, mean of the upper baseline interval 7.61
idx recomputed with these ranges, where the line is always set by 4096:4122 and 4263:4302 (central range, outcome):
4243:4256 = -0.04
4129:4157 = 0.04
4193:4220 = -0.05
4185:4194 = 0.01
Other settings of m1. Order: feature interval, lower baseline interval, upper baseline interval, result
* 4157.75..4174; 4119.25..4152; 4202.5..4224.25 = 0.2 angstroms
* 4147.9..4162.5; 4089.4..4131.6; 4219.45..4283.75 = 0.7 angstroms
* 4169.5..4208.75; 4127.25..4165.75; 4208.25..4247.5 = 0.8 angstroms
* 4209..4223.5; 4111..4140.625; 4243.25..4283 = -0.2 angstroms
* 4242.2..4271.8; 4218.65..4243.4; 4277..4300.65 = -1.2 angstroms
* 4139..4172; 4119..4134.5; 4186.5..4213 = 2.0 angstroms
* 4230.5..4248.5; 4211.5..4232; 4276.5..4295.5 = -1.7 angstroms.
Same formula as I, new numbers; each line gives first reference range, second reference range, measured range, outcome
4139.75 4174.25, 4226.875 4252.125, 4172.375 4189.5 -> 0.05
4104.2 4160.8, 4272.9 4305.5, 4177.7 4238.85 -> -0.04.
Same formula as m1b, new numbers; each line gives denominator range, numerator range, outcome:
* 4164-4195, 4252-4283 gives 1.14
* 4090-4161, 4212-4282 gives 1.15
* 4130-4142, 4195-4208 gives 1.15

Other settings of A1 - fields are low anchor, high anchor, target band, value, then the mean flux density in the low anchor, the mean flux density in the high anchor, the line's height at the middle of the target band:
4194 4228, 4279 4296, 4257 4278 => -0.3 angstroms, 7.45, 7.58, 7.55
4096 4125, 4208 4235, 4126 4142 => 0.5 angstroms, 7.05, 7.33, 7.11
